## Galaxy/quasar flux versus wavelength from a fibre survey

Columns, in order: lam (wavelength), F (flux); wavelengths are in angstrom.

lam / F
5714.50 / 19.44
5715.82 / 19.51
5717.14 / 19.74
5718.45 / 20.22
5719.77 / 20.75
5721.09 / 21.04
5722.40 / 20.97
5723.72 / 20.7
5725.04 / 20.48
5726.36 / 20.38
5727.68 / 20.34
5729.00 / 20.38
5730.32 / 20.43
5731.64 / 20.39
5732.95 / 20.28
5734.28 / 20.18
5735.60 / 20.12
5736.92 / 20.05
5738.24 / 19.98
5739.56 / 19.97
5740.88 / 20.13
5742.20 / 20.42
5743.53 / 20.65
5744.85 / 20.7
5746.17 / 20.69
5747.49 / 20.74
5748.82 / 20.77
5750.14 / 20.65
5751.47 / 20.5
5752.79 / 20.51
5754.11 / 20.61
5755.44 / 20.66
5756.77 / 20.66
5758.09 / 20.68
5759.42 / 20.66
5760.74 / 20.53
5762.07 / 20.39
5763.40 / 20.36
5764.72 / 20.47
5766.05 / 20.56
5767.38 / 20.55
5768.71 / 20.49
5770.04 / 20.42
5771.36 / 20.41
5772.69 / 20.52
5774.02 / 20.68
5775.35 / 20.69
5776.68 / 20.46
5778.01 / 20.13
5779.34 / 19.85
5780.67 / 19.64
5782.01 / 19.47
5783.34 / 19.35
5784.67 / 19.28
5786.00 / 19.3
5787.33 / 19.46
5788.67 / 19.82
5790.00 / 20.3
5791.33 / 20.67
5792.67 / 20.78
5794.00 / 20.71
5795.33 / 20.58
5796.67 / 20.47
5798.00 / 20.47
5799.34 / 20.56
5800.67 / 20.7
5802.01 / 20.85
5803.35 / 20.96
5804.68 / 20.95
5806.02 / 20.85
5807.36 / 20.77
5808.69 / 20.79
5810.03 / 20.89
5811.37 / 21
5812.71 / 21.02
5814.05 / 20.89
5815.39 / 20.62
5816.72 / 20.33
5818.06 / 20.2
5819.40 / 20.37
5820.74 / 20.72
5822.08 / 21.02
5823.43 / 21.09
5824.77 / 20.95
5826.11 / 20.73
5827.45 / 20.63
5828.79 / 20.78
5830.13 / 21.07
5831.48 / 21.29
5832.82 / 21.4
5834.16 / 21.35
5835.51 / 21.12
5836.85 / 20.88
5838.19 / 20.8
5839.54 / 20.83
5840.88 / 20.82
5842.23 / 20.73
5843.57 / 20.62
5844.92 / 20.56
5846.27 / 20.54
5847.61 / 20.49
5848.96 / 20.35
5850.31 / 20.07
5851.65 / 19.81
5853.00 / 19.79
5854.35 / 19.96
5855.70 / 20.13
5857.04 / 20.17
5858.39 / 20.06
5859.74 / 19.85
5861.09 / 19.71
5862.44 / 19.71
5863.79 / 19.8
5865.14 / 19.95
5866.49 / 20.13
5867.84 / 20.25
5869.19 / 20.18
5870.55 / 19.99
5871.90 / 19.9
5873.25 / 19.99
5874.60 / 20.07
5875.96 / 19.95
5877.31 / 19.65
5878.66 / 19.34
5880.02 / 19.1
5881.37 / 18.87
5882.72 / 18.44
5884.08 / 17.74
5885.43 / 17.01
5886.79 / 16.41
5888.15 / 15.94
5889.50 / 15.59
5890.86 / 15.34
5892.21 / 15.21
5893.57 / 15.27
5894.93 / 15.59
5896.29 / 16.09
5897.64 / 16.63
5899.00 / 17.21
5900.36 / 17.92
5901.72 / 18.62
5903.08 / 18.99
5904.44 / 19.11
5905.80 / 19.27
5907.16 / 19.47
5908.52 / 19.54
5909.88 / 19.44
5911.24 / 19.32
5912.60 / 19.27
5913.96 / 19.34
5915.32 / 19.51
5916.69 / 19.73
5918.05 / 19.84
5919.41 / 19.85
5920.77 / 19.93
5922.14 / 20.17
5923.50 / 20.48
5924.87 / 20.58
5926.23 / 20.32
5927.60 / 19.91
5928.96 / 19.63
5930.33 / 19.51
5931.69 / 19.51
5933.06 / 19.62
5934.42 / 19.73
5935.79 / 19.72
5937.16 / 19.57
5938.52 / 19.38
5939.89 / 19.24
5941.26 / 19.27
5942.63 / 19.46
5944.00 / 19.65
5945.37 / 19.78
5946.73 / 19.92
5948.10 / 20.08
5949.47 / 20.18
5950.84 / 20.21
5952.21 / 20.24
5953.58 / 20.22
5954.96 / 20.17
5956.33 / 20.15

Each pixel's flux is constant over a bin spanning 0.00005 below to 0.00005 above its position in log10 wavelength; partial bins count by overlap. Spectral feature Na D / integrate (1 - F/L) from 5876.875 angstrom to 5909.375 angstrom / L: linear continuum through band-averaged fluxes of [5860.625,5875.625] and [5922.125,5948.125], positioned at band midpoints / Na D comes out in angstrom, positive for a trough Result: 3.75 angstrom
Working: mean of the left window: 20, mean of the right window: 19.8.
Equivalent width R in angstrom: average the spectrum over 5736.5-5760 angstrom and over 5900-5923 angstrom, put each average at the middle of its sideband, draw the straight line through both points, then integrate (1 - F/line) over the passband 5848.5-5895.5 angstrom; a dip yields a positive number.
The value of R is 2.0 angstrom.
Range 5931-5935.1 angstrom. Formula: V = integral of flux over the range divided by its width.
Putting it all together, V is 19.7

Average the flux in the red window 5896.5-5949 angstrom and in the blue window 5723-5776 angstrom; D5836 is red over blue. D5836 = 0.95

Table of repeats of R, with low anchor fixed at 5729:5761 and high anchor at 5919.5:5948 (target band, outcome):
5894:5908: 1.4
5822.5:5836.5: -0.6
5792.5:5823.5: -0.8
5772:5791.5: 0.4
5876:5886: 0.6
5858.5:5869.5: 0.0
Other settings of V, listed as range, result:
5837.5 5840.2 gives 20.8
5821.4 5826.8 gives 20.9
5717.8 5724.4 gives 20.7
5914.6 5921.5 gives 19.8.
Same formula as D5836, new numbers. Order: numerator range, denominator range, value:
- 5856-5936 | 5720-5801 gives 0.93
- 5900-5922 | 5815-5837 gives 0.93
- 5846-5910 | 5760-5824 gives 0.92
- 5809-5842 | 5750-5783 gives 1.02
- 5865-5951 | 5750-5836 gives 0.92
